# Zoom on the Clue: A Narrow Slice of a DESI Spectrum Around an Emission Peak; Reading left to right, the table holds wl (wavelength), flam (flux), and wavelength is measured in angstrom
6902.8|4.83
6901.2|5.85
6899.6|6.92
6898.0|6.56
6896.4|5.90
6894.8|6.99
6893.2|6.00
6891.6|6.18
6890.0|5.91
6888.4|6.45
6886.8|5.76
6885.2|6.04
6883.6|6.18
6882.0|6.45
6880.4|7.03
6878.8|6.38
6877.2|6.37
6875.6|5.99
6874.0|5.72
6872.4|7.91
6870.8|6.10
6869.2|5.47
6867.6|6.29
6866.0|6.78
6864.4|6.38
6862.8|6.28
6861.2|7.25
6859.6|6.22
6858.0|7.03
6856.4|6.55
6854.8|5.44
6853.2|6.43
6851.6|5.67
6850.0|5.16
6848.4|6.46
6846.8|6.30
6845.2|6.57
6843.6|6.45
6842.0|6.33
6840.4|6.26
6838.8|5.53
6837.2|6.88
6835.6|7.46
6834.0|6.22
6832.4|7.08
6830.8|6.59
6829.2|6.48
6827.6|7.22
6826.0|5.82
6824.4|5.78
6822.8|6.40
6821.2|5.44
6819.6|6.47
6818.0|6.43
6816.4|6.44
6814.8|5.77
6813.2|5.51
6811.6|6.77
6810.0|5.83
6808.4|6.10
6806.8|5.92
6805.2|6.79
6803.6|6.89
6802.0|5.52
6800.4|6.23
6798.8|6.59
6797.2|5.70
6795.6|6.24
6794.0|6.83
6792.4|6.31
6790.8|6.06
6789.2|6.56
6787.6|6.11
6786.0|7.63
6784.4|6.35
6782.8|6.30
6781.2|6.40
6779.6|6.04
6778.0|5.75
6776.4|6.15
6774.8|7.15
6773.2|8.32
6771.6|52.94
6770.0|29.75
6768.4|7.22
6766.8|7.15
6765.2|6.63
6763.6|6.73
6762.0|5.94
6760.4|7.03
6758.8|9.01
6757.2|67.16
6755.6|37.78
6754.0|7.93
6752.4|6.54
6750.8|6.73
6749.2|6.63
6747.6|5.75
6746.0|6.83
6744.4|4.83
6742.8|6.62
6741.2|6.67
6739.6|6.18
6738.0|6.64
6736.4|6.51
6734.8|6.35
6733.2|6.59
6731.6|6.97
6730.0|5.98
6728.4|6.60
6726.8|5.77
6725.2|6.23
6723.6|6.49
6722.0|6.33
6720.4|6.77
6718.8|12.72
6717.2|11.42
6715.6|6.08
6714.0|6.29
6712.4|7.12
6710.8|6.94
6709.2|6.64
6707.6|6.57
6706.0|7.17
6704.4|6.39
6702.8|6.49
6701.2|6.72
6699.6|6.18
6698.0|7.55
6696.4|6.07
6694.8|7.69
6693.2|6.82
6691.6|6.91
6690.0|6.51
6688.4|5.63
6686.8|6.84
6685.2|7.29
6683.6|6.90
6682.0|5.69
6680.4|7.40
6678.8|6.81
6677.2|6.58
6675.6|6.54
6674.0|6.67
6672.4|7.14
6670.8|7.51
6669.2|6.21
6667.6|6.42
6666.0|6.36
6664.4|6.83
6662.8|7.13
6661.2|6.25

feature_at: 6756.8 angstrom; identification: [S II]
